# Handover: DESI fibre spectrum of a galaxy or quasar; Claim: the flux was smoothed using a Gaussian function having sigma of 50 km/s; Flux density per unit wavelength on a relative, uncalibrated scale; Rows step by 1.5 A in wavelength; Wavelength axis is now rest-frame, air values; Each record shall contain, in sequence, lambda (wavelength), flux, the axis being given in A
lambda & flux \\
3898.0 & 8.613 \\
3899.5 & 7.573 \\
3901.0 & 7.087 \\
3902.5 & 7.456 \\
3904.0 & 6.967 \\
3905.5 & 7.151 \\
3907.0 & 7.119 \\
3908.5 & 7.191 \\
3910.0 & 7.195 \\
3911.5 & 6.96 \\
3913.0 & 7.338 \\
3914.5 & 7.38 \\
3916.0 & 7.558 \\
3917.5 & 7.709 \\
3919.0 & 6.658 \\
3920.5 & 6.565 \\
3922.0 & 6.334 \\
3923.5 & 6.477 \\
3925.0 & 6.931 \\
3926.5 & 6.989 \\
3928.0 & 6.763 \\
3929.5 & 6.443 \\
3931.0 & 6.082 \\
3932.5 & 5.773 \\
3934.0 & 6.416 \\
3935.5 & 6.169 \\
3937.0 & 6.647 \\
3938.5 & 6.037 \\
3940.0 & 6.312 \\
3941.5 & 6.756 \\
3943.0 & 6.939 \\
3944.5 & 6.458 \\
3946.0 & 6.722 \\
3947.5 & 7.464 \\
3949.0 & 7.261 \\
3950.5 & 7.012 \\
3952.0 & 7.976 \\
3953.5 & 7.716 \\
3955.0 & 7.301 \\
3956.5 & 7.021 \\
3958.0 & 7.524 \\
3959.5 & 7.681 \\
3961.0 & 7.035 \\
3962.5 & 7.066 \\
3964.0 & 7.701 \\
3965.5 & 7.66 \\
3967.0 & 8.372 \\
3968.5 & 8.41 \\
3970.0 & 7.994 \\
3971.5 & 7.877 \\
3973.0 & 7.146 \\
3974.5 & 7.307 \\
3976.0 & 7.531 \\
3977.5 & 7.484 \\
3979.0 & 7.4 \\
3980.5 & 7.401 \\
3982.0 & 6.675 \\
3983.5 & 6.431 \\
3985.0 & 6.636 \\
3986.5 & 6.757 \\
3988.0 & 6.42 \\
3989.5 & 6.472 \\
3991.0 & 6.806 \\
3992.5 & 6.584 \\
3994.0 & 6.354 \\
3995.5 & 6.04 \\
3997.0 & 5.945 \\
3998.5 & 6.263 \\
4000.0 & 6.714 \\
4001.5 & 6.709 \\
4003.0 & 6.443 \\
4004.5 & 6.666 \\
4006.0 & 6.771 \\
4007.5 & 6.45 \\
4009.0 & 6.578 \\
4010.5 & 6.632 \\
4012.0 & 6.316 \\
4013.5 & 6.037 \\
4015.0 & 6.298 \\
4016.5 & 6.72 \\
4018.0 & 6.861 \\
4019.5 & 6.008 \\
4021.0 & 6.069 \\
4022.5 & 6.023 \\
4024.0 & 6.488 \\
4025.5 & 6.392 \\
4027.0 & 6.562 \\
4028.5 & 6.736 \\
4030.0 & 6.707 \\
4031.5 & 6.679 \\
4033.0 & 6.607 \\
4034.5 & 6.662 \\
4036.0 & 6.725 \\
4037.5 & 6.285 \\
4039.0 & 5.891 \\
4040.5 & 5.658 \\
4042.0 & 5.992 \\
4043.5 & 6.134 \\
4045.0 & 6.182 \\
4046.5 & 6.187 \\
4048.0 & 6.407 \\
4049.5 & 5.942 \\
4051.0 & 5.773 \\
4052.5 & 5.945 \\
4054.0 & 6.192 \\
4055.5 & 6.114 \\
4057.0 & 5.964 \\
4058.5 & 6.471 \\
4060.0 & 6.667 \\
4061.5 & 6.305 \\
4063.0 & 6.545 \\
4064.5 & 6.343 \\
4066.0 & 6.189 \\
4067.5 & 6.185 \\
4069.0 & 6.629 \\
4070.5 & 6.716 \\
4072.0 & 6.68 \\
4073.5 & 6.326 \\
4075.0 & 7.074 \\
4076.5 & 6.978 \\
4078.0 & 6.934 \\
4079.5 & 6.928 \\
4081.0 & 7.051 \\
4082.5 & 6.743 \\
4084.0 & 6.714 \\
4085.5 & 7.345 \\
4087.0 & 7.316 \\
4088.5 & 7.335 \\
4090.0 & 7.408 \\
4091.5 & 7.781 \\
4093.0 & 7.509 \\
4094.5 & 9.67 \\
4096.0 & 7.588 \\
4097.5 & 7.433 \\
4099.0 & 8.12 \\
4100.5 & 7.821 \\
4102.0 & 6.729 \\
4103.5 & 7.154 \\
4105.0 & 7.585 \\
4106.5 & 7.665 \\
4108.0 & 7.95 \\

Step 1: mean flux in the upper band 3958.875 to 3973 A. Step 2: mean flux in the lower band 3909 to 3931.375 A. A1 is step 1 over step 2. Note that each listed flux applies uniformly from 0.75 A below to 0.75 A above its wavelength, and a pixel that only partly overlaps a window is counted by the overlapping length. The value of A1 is 1.12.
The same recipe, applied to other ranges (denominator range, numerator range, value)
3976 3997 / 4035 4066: 0.92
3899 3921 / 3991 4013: 0.90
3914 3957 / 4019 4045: 0.93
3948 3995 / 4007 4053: 0.87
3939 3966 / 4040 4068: 0.86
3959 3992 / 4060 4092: 0.94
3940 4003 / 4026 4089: 0.92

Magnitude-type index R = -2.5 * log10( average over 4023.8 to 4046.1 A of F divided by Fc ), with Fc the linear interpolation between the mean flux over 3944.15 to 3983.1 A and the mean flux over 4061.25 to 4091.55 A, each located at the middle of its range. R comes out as 0.109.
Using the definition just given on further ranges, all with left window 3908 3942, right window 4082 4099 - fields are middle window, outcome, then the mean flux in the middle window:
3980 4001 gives 0.085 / 6.53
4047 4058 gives 0.213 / 6.06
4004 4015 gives 0.108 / 6.48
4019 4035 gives 0.126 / 6.45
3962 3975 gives -0.119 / 7.75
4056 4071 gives 0.164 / 6.39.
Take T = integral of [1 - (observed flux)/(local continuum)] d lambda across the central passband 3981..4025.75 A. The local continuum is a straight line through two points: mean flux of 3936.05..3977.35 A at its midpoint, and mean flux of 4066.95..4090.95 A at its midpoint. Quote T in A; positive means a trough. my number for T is 4.3 A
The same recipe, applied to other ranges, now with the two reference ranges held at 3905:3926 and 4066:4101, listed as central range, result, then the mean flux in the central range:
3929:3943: 1.46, 6.32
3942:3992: -1.18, 7.26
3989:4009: 1.79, 6.48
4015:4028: 1.37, 6.39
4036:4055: 2.89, 6.08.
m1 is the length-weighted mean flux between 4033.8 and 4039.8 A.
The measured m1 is 6.38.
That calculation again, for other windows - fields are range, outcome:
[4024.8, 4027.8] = 6.48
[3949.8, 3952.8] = 7.51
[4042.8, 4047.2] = 6.17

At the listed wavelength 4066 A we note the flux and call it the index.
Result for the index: 6.189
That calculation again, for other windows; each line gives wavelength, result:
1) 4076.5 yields 6.978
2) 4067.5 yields 6.185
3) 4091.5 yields 7.781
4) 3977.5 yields 7.484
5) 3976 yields 7.531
